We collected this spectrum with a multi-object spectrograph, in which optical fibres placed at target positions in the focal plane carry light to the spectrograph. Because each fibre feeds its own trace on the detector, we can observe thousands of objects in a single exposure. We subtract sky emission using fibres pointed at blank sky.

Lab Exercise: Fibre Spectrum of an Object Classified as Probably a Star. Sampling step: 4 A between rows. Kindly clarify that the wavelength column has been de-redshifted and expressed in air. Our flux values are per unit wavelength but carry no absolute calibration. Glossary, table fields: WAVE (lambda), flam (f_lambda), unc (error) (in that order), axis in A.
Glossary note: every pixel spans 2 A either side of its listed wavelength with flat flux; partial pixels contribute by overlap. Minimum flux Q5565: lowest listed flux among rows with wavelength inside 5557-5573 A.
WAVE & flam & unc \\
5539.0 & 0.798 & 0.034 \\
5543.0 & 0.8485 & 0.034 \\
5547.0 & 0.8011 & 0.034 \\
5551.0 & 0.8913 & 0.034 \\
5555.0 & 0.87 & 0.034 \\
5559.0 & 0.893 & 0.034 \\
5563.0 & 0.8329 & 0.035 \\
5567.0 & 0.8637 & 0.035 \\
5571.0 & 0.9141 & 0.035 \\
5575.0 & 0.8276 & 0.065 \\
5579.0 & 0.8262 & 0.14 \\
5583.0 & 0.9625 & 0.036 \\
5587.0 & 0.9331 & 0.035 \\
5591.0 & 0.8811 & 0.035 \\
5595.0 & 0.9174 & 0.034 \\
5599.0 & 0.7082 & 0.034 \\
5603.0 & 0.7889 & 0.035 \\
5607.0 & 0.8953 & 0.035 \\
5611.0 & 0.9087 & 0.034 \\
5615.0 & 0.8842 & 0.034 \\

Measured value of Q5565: 0.8329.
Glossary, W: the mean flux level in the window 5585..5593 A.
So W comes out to 0.907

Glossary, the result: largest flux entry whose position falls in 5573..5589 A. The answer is 0.9625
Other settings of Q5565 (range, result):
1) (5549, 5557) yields 0.87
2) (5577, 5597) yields 0.8262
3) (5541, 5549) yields 0.8011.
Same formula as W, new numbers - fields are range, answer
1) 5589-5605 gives 0.824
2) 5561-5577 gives 0.86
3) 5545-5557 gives 0.854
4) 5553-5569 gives 0.865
